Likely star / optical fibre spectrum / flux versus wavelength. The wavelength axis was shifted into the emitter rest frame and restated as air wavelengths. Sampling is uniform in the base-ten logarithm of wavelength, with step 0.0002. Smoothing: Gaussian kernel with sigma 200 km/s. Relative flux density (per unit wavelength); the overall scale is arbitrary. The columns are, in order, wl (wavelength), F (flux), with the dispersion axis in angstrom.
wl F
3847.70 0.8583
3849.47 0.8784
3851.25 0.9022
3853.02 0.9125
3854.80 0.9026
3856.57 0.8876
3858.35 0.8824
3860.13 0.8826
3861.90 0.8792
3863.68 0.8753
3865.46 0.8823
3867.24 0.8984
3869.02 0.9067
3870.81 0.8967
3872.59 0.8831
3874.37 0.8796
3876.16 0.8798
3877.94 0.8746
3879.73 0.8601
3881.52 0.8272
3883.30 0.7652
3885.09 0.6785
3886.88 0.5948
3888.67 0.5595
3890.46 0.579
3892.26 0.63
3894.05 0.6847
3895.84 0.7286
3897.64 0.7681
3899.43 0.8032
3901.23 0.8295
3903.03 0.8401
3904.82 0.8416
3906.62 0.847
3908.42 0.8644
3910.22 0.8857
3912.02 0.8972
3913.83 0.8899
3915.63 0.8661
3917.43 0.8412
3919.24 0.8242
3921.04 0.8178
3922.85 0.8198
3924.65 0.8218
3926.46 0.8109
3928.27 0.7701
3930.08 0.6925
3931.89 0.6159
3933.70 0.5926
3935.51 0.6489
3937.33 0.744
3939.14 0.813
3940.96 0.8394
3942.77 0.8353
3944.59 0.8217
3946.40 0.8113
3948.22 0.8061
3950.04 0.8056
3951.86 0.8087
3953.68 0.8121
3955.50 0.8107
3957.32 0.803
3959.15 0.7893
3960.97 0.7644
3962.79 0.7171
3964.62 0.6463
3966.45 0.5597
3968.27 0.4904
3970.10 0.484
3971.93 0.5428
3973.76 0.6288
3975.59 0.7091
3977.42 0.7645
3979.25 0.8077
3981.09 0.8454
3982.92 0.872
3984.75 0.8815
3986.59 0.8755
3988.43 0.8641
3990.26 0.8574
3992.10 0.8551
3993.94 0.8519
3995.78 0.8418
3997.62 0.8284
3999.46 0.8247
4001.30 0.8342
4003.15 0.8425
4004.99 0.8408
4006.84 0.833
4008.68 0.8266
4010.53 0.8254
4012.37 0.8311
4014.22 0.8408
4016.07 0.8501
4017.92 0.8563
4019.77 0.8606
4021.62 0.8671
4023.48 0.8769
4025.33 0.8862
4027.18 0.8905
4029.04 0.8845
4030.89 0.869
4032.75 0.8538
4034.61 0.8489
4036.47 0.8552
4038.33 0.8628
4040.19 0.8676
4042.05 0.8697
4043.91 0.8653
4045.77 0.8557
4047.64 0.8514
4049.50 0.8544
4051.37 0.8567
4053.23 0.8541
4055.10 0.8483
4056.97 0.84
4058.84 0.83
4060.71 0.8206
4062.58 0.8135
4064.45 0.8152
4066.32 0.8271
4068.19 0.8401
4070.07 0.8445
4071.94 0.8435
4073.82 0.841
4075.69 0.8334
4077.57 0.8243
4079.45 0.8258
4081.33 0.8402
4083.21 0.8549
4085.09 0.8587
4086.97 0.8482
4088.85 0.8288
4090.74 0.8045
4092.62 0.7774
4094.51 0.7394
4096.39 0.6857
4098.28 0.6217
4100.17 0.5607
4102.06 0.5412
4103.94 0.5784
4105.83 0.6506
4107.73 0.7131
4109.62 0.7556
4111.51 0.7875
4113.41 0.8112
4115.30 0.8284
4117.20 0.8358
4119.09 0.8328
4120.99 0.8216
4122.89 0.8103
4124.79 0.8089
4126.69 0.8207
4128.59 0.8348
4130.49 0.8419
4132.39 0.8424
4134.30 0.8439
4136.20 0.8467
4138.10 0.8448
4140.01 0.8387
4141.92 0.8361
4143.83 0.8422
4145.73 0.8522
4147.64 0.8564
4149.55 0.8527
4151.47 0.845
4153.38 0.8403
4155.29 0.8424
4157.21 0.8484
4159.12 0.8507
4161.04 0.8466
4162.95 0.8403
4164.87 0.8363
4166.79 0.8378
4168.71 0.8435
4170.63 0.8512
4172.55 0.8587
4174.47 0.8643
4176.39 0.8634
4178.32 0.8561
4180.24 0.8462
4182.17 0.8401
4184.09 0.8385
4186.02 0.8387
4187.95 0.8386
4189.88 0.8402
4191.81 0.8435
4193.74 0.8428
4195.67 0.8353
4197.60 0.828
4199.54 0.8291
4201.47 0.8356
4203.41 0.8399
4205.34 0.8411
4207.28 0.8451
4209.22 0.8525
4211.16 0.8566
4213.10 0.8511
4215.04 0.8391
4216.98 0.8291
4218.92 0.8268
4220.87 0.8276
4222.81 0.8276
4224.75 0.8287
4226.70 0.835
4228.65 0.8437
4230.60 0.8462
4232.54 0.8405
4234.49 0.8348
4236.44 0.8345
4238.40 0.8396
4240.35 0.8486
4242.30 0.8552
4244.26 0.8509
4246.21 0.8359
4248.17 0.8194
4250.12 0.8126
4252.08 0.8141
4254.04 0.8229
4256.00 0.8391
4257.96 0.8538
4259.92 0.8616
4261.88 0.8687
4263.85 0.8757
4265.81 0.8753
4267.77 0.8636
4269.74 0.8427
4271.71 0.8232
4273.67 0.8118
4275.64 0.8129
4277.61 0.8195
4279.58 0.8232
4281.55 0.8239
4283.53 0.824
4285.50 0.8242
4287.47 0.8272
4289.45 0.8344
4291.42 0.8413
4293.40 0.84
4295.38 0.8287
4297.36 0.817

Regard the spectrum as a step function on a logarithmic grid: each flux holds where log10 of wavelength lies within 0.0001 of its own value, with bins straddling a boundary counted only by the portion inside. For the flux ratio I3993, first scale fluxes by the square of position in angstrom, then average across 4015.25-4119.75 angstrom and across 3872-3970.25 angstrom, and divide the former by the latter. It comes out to 1.14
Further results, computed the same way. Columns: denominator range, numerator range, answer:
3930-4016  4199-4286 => 1.24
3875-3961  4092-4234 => 1.18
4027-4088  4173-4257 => 1.07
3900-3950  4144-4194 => 1.19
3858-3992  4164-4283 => 1.24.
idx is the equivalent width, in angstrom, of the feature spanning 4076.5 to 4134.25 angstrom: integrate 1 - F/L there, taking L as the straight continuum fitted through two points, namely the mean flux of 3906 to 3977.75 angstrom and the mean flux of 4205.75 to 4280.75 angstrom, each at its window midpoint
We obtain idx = 2.0 angstrom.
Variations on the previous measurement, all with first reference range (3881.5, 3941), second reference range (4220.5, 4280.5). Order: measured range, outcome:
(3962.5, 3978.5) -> 3.36 angstrom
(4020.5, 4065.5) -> -3.57 angstrom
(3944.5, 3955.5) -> -0.54 angstrom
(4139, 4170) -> -1.02 angstrom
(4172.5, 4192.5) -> -0.58 angstrom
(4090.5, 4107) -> 3.04 angstrom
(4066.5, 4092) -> -1.14 angstrom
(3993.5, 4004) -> -0.72 angstrom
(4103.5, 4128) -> 0.92 angstrom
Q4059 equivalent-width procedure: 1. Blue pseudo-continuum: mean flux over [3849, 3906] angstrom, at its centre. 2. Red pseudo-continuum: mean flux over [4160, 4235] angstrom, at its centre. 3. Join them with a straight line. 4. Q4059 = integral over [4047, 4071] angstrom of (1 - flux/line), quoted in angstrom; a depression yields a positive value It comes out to -0.2 angstrom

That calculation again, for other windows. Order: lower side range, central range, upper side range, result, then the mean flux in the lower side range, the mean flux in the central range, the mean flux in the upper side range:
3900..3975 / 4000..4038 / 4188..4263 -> -3.3 angstrom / 0.764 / 0.853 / 0.839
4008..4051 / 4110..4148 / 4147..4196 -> 0.9 angstrom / 0.859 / 0.831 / 0.846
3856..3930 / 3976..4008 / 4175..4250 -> -0.7 angstrom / 0.814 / 0.84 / 0.84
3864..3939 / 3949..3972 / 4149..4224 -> 2.9 angstrom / 0.79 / 0.701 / 0.843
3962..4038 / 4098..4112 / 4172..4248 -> 3.0 angstrom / 0.801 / 0.648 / 0.841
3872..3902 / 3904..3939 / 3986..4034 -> -0.7 angstrom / 0.753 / 0.794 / 0.852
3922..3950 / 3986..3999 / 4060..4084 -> -1.0 angstrom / 0.764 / 0.852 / 0.833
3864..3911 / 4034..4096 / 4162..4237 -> -1.1 angstrom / 0.796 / 0.836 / 0.841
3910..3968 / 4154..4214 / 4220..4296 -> -1.6 angstrom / 0.776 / 0.845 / 0.837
